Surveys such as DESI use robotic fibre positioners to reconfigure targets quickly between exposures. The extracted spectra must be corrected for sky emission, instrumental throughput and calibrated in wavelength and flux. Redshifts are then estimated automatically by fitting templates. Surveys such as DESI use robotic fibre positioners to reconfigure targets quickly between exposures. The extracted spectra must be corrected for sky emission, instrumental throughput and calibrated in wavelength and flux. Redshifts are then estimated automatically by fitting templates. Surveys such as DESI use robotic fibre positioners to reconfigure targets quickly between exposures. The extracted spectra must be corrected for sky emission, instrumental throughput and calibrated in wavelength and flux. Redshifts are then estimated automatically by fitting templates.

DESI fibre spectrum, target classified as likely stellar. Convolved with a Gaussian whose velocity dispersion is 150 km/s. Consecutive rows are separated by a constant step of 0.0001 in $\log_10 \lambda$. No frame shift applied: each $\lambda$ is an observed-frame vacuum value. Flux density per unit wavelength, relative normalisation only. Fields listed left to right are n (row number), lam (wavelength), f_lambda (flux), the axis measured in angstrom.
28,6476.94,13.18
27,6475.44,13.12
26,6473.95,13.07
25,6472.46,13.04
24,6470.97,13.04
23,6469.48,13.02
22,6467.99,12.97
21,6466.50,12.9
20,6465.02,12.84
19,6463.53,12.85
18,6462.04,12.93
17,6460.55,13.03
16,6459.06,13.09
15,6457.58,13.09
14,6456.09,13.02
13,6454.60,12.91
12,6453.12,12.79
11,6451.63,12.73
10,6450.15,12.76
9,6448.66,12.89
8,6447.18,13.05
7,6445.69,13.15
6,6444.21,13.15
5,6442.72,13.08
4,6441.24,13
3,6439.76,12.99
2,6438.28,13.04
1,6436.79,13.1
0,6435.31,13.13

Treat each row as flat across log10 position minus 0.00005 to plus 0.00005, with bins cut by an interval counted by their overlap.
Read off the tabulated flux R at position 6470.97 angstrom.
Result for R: 13.04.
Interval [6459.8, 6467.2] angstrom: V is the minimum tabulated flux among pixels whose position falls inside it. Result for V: 12.84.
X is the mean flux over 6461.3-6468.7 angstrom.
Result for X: 12.9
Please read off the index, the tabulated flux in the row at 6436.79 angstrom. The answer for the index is 13.1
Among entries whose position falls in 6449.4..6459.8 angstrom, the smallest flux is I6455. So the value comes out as 12.73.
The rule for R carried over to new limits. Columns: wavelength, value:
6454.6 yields 12.91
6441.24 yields 13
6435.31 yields 13.13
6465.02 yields 12.84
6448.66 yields 12.89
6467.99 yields 12.97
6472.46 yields 13.04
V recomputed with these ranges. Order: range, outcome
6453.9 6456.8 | 12.91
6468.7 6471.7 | 13.02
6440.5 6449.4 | 12.89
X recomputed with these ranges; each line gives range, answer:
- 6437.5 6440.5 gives 13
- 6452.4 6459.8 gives 13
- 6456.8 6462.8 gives 13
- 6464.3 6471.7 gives 13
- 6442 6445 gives 13.1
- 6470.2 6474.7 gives 13.1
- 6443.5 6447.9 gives 13.1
